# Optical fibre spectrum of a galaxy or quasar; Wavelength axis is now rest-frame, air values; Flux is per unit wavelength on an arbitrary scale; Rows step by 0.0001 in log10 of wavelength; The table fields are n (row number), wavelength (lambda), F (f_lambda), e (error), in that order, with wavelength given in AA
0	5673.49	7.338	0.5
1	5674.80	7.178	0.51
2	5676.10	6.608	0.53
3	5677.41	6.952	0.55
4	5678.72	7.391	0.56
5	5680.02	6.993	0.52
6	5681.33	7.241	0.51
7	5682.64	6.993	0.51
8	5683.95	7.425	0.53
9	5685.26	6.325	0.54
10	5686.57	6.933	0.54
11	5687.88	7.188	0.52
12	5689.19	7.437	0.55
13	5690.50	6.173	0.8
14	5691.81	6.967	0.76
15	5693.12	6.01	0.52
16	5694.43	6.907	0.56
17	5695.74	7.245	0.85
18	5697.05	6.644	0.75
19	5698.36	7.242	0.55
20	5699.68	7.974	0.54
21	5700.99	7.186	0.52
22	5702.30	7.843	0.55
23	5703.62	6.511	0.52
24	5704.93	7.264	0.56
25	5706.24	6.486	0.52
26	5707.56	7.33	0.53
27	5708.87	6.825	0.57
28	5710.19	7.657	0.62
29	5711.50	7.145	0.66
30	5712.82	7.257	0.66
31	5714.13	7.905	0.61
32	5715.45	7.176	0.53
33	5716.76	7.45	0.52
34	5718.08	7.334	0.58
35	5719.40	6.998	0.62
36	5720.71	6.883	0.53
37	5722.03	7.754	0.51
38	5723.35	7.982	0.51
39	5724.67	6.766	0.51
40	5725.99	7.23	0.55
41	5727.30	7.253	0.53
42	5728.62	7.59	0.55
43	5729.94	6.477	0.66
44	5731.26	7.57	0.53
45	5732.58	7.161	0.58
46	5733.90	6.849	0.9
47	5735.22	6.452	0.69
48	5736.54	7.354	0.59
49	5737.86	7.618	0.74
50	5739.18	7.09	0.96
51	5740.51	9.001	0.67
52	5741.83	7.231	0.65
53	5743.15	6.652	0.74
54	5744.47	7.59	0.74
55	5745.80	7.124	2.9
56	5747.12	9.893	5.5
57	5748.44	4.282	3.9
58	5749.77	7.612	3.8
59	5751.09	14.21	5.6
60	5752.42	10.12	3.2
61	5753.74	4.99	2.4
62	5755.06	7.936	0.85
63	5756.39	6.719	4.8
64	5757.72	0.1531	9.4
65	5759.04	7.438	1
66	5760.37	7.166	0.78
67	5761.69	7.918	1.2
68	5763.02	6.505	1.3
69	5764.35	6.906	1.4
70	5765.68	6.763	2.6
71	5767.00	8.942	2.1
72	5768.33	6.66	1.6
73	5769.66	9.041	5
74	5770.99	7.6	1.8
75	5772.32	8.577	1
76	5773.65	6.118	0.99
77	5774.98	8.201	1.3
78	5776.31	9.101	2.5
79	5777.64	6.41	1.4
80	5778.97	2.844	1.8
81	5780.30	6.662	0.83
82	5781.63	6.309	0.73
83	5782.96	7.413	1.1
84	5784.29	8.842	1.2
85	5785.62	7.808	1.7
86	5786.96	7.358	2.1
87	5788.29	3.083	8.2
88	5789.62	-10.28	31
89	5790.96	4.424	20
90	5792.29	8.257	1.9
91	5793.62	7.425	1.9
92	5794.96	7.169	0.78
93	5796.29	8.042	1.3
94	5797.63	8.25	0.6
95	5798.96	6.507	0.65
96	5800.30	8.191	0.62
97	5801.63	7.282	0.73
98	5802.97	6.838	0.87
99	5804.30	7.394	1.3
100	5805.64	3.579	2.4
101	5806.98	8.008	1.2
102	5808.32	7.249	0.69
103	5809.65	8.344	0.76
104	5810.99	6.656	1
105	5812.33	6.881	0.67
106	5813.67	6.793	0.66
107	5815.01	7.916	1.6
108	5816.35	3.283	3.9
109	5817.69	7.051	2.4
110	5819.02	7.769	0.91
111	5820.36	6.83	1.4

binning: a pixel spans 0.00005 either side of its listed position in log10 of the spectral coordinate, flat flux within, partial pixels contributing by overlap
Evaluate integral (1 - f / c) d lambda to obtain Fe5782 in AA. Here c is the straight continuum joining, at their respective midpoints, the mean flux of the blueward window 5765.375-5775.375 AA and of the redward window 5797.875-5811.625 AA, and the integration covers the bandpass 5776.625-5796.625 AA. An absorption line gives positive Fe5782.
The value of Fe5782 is 5.3 AA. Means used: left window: 7.76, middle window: 5.47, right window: 7.05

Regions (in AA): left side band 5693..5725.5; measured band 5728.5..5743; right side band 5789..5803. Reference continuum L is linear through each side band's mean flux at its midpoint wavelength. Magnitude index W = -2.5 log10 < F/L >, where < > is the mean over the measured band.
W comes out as -0.08 mag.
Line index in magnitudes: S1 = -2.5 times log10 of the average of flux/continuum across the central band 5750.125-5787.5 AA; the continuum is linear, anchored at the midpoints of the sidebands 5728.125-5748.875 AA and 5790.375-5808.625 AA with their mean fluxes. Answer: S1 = -0.02 mag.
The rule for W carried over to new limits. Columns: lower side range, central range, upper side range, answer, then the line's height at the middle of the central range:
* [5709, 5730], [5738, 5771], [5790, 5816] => -0.04 mag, 7.13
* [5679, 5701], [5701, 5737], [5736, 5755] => 0.04 mag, 7.48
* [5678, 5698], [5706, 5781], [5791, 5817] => -0.05 mag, 6.96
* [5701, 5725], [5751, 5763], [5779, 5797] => -0.13 mag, 6.22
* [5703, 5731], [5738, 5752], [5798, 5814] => -0.13 mag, 7.15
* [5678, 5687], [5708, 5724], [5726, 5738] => -0.04 mag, 7.11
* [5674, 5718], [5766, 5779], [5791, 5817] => -0.08 mag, 7.02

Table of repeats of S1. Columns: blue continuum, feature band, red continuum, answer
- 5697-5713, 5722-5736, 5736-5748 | 0.050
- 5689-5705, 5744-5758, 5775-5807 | -0.157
